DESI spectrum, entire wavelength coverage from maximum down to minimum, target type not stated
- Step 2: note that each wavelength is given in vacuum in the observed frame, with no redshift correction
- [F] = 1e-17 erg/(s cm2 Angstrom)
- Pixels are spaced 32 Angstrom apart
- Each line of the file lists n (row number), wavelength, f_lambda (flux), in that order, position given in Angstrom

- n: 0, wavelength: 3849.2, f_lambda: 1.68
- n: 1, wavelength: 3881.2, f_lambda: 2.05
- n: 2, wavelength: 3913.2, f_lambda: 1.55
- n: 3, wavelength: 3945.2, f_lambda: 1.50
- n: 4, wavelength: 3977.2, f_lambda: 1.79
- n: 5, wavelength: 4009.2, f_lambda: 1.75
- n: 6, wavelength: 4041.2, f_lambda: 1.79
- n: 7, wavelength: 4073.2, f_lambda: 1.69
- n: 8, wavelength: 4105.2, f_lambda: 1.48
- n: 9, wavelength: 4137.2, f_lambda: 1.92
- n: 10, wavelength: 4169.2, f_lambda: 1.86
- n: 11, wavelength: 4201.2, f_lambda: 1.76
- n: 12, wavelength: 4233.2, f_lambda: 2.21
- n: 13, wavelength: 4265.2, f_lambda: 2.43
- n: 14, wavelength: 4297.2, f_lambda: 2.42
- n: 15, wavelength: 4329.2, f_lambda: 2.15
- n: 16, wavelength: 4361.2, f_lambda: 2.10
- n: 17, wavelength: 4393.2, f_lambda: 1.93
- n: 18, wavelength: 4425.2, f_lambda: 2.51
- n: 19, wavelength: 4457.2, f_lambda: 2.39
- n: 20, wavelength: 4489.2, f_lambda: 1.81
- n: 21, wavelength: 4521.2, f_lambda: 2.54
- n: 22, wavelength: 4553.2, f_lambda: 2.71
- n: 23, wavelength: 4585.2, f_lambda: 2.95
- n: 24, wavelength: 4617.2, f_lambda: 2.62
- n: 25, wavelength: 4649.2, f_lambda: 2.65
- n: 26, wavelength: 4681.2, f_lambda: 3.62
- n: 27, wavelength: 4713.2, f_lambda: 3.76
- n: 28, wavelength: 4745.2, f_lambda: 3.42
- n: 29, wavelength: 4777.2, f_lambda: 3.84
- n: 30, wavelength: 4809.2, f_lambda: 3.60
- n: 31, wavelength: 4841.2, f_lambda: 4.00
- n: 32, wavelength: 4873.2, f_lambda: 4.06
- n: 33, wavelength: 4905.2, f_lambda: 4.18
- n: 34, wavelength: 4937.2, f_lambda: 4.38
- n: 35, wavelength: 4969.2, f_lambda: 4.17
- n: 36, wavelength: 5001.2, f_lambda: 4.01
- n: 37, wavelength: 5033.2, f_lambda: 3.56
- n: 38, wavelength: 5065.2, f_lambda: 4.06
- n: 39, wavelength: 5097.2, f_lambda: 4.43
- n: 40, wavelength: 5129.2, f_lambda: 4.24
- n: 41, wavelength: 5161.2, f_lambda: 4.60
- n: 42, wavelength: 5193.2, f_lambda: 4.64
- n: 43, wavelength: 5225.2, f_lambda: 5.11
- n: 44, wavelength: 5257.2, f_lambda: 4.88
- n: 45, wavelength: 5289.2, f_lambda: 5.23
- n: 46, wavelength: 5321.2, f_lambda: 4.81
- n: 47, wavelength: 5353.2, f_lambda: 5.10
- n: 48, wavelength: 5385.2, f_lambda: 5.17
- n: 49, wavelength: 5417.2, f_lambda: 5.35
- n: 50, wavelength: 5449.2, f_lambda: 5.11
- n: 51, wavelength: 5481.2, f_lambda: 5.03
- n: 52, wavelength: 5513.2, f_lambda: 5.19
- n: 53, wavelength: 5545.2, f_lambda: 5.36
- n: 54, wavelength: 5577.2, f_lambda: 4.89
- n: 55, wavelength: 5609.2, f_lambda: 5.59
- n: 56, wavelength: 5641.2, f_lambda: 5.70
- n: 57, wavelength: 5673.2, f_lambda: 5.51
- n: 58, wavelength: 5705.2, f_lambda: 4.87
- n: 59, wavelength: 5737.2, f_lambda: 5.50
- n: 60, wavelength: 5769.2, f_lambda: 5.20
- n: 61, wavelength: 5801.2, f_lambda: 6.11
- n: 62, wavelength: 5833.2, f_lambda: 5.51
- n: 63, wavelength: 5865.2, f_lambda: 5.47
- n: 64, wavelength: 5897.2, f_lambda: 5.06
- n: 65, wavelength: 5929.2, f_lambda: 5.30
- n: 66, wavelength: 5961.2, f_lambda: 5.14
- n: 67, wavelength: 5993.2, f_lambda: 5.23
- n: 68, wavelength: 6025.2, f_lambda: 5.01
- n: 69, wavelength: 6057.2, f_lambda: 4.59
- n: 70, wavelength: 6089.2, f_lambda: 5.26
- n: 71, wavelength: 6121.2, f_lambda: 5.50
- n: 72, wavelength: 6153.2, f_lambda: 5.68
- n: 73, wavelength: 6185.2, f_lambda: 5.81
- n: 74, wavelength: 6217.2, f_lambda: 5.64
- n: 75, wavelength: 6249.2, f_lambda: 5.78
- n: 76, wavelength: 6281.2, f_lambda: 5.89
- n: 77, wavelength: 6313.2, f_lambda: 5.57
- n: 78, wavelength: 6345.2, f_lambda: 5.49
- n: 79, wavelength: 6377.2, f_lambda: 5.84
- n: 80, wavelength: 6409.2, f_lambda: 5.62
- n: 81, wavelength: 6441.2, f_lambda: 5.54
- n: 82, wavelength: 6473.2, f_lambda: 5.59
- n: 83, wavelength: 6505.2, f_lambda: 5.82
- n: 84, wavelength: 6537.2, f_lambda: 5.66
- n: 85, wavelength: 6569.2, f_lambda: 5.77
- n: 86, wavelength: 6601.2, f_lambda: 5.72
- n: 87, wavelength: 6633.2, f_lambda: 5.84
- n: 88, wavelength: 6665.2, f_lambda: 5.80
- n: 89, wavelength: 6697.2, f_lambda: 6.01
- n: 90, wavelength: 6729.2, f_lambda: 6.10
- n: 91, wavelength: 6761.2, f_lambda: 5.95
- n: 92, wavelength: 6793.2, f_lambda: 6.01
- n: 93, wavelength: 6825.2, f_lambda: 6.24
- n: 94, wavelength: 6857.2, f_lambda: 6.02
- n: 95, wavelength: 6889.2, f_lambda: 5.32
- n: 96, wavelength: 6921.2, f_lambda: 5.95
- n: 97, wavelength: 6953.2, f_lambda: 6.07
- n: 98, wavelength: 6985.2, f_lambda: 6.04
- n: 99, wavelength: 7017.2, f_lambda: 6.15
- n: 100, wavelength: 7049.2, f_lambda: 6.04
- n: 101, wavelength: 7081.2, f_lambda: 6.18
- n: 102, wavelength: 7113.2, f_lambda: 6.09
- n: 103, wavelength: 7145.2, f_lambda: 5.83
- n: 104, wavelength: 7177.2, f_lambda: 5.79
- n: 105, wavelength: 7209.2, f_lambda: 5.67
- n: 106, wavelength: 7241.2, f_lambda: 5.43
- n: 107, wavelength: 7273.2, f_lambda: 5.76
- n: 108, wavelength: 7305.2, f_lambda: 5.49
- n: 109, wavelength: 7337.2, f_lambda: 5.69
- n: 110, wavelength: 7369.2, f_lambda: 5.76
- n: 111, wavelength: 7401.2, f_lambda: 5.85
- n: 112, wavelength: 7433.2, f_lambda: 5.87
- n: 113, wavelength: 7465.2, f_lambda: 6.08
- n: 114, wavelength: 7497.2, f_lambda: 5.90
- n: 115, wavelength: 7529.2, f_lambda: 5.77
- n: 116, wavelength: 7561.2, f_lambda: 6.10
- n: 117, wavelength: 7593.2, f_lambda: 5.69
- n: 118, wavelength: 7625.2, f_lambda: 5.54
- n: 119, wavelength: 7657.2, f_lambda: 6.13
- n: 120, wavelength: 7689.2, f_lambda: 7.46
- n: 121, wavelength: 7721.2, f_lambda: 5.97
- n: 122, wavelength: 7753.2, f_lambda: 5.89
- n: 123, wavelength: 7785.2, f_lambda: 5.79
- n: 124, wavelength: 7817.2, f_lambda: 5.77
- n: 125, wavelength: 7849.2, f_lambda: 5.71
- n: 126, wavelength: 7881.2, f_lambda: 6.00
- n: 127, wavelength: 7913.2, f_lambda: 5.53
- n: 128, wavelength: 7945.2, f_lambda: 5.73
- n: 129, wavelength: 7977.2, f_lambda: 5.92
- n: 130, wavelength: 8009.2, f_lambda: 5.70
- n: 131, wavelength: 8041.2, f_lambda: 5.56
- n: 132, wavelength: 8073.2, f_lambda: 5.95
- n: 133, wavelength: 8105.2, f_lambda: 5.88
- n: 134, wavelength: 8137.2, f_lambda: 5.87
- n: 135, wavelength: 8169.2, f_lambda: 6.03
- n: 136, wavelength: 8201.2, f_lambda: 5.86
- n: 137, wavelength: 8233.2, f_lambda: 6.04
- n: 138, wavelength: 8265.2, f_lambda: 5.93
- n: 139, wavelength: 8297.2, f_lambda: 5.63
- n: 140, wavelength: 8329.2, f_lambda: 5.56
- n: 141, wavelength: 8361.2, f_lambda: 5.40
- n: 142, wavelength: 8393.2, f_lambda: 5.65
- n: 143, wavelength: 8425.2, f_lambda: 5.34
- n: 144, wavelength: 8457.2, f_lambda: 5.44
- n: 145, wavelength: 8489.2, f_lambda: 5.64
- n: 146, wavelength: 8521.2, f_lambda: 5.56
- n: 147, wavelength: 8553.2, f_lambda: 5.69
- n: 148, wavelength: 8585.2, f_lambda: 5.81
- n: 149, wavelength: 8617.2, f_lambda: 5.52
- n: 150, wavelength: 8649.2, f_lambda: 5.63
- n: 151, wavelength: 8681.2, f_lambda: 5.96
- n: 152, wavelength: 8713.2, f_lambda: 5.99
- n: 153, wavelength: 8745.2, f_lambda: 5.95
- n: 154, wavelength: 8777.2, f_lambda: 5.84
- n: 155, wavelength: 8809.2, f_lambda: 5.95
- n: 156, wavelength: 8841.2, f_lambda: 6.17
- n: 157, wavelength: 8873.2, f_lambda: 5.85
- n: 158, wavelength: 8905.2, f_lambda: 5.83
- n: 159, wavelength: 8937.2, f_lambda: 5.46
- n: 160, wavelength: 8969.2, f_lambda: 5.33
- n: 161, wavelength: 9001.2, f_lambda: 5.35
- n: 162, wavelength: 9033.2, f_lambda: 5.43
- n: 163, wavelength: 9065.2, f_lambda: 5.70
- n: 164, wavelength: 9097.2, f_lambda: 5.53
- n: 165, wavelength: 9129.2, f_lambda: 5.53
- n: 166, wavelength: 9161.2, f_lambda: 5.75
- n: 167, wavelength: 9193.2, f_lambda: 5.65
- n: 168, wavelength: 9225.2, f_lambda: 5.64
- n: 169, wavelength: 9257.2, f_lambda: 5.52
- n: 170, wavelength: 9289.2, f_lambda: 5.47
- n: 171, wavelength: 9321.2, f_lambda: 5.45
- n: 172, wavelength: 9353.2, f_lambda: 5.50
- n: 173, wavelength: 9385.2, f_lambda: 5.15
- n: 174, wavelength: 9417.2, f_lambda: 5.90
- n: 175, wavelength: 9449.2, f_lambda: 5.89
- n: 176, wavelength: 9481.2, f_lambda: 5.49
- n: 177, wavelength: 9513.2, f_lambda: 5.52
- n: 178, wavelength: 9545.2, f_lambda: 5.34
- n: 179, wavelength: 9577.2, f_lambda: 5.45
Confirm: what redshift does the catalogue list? 0.170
